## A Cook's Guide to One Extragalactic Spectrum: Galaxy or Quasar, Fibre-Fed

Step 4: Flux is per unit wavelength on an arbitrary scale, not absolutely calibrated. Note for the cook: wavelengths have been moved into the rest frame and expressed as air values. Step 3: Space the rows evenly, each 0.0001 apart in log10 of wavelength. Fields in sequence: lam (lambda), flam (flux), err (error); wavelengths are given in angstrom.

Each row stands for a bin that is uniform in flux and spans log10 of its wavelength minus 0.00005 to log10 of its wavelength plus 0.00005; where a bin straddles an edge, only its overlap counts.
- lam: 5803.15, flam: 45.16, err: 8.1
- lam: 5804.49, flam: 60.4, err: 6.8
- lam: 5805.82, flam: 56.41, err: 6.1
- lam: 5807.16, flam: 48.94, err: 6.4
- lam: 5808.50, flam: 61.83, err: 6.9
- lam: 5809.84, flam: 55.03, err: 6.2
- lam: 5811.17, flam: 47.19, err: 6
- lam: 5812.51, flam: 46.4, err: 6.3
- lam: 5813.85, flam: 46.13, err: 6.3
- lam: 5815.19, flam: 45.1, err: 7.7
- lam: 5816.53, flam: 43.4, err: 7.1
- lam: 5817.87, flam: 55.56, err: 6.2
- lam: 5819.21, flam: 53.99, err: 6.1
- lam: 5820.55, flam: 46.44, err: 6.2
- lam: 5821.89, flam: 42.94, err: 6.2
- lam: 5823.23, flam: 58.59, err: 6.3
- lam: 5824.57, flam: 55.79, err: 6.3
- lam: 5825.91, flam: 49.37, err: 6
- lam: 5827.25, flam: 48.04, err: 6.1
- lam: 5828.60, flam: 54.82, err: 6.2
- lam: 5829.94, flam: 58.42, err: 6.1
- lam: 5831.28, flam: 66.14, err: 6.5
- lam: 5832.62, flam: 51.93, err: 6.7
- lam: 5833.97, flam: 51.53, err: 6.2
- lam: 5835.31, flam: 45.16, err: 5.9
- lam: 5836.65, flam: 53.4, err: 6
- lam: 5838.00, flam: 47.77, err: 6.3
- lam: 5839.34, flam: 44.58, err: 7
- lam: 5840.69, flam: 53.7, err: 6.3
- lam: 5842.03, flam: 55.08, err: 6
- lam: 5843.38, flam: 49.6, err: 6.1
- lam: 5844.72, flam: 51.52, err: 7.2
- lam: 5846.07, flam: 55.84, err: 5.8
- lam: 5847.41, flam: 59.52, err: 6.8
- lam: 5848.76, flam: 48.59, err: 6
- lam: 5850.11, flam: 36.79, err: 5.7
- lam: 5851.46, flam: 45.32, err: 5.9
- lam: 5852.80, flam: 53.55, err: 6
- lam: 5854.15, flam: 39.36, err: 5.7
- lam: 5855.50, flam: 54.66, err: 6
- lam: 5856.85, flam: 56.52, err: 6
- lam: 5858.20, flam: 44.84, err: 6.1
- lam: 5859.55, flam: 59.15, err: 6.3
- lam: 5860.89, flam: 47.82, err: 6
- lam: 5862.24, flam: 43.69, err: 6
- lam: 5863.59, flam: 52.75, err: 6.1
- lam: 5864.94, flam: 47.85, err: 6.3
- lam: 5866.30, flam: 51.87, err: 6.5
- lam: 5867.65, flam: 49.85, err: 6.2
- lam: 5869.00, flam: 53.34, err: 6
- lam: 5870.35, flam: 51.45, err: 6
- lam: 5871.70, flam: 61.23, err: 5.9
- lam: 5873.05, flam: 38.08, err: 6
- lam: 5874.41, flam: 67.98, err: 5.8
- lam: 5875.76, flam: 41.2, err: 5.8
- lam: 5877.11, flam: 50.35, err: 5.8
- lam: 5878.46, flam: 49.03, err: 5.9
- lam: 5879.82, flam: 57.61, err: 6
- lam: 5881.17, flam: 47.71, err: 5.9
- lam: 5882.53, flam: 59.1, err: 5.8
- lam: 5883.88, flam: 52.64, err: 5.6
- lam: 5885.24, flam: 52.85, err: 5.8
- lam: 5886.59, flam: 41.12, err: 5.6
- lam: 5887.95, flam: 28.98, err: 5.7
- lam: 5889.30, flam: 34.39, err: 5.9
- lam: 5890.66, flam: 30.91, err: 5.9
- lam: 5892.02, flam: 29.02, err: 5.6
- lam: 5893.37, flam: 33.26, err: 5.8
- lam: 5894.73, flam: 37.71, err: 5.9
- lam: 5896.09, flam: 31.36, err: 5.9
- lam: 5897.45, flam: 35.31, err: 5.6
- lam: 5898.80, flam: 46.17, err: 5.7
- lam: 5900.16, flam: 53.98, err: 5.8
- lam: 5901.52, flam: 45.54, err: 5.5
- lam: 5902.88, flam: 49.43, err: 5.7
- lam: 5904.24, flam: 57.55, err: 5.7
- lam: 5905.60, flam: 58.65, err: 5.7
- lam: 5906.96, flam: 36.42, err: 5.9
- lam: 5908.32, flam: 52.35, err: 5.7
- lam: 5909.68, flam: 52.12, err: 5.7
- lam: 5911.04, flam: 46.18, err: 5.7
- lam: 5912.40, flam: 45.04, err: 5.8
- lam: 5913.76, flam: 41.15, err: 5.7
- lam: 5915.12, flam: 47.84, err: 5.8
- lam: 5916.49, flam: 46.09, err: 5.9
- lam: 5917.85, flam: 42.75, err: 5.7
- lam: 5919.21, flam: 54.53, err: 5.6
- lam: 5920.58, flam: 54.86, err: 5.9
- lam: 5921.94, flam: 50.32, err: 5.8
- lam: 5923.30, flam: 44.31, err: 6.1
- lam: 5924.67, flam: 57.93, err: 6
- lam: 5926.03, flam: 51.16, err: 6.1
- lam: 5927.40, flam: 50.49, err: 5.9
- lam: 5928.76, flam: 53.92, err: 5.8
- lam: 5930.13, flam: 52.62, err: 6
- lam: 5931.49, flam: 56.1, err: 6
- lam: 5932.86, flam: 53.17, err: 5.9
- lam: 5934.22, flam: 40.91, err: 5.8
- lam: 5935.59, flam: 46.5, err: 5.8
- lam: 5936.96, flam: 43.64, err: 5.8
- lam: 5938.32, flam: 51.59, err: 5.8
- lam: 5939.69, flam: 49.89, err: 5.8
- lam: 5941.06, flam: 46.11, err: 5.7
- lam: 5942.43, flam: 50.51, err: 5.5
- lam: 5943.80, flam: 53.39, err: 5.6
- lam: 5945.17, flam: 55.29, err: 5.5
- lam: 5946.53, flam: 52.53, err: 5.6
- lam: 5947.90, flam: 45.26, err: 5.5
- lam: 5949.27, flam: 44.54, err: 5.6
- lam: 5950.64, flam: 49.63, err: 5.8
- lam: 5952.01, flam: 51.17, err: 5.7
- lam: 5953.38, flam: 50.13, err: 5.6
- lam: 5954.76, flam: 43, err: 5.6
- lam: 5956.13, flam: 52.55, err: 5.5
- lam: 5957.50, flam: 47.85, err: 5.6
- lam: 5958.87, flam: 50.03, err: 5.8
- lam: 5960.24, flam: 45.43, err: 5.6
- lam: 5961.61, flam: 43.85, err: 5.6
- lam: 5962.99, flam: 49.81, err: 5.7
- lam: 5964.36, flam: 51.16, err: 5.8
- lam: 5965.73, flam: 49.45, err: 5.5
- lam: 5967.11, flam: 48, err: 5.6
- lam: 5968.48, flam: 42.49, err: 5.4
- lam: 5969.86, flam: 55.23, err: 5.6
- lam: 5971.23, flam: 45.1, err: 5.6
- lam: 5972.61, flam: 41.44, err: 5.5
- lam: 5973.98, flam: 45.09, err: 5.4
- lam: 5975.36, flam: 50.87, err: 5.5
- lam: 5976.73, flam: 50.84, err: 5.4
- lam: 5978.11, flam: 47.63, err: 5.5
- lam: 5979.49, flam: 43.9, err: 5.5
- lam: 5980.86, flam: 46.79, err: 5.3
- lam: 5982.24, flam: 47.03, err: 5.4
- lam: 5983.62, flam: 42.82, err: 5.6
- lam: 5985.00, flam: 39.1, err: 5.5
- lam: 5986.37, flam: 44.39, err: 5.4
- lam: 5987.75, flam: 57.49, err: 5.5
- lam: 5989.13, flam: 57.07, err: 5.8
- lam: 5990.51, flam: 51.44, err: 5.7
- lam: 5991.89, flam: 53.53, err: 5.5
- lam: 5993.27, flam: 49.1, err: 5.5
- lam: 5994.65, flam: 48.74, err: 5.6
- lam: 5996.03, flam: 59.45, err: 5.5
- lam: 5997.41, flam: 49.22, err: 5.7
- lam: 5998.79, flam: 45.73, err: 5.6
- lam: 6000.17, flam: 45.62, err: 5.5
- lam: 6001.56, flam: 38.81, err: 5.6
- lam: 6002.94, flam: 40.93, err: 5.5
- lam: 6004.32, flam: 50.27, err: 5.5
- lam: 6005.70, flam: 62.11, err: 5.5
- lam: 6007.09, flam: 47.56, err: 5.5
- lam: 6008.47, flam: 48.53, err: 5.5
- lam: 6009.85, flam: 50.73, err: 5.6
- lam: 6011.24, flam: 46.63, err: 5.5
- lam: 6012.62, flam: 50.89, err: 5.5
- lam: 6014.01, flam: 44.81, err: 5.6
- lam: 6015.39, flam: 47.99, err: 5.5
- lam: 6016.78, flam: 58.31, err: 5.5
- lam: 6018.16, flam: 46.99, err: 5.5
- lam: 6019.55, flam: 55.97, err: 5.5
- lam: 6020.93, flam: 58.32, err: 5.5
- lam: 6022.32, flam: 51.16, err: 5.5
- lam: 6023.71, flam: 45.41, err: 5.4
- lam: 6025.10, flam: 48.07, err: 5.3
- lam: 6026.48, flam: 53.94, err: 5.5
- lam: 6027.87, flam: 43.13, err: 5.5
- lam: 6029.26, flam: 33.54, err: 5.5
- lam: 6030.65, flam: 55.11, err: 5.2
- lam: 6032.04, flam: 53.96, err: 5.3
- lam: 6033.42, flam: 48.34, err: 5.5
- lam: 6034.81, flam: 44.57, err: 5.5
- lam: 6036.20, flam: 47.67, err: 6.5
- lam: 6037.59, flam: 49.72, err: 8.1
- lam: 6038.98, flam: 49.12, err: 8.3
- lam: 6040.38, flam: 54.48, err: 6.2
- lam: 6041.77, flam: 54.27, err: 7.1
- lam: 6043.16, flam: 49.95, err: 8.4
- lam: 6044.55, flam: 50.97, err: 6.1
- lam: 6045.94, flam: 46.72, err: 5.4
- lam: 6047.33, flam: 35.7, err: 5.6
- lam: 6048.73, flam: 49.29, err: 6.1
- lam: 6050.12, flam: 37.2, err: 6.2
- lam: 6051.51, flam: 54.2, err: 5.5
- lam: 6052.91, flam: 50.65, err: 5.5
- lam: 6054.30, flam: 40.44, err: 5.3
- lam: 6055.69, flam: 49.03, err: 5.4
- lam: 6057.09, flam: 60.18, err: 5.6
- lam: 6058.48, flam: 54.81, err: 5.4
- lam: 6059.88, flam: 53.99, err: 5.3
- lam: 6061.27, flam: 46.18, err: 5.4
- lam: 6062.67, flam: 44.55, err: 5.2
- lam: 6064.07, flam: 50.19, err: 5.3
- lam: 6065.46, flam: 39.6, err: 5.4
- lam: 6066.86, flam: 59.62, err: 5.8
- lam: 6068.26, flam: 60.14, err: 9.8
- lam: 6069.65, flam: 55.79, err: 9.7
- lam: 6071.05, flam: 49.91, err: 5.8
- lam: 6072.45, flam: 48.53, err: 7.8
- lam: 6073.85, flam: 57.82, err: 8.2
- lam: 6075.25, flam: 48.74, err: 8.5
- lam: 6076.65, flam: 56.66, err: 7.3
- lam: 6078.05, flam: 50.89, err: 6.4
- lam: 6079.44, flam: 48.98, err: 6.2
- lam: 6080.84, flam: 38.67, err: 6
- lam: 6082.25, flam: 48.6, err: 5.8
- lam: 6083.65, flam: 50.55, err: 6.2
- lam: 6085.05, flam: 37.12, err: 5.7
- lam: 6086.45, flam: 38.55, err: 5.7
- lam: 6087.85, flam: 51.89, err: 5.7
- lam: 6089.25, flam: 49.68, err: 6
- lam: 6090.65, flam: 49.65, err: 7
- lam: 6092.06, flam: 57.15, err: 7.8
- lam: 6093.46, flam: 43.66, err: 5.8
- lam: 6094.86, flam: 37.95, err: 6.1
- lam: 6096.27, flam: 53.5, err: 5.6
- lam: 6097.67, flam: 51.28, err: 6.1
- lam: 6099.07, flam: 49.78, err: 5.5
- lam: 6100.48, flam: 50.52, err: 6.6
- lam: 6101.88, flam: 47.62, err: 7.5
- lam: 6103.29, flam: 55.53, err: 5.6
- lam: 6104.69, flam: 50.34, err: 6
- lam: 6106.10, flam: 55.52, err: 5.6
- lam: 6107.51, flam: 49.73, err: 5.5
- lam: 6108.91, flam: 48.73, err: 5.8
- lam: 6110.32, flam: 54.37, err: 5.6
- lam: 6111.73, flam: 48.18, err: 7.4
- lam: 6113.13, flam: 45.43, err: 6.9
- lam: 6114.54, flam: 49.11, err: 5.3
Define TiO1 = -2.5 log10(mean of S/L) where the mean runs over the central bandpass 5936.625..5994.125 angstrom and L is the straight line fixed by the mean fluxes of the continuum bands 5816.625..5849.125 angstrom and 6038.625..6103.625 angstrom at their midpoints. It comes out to 0.05 mag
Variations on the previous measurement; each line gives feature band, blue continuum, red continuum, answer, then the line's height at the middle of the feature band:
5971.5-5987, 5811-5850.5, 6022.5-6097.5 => 0.09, 49.6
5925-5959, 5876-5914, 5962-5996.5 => -0.06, 47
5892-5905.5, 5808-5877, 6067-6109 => 0.17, 50.7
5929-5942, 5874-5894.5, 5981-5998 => -0.04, 47.2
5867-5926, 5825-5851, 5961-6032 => 0.08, 50.6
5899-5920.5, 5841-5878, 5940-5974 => 0.02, 49.5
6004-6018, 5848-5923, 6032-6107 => -0.04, 48.7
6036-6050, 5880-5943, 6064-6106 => 0.01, 49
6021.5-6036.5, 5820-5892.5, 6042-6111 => 0.04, 49.5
